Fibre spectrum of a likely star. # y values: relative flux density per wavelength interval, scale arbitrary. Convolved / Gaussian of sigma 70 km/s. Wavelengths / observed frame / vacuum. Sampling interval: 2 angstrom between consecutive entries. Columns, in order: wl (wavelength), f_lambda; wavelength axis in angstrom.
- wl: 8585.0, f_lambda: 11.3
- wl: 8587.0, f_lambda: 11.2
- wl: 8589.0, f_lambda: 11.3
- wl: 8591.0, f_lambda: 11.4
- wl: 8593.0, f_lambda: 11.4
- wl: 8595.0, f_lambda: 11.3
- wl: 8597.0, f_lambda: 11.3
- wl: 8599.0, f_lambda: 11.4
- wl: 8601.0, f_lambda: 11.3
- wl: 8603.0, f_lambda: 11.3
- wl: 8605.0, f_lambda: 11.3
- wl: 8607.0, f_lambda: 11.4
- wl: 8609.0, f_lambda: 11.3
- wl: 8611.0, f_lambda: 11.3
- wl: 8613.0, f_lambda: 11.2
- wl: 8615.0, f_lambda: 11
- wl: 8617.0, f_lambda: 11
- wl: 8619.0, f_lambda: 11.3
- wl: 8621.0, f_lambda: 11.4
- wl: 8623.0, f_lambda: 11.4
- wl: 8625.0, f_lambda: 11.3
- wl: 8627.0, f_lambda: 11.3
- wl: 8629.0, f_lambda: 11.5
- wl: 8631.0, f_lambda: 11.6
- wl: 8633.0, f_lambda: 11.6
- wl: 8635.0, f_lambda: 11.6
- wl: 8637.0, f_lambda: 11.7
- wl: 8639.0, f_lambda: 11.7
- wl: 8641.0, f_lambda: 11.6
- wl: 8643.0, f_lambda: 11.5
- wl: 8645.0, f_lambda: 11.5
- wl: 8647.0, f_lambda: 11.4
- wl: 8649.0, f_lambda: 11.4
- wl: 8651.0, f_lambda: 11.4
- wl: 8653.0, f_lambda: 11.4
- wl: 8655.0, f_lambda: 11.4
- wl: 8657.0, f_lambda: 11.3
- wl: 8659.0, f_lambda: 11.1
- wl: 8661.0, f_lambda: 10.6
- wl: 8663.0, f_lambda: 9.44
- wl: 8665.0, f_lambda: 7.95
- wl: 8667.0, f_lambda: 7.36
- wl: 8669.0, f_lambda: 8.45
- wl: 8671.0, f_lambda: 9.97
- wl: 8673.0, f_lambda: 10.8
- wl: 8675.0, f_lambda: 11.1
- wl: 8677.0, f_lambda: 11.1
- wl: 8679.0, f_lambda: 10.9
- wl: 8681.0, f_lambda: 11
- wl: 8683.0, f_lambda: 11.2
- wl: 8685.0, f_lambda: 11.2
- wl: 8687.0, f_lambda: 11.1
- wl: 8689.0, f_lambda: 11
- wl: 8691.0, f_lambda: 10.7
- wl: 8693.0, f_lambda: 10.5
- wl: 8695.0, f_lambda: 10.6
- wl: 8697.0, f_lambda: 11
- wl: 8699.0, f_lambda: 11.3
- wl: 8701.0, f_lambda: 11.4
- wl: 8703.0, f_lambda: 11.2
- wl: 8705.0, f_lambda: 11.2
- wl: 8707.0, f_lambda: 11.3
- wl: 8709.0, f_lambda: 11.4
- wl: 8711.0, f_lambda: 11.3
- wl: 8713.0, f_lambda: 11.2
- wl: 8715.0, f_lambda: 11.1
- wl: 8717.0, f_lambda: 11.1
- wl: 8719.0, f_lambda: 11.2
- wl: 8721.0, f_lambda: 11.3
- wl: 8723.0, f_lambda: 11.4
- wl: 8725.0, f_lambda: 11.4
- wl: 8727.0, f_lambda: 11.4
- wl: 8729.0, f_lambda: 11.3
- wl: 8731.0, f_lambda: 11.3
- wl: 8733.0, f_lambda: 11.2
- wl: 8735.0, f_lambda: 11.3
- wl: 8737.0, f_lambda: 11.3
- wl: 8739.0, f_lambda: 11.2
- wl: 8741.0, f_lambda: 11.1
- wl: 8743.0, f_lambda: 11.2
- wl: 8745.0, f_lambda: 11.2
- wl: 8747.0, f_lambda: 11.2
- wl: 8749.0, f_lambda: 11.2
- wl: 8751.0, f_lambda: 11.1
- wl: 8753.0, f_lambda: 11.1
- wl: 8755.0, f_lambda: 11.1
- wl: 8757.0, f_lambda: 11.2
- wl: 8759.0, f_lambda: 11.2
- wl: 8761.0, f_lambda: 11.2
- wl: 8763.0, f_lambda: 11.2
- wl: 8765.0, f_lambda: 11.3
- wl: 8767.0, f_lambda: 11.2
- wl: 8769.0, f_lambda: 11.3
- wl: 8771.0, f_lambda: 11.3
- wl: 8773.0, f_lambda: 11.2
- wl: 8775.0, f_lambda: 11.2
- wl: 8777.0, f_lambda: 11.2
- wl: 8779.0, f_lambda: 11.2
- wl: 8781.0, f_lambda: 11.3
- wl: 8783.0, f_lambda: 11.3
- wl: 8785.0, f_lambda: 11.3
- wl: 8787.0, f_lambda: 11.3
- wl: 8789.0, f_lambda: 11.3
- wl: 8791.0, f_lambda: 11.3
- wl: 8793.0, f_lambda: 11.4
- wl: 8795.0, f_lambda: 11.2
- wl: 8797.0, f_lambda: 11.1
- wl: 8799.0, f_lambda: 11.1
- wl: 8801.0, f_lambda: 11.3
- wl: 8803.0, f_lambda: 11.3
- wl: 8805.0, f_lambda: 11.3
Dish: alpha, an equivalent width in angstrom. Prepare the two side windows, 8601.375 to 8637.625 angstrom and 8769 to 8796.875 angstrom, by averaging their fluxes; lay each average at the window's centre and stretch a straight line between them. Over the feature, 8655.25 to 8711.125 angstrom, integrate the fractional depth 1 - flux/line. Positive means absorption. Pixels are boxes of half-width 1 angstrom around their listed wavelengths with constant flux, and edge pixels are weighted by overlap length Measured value 3.4 angstrom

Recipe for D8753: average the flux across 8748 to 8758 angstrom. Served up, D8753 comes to 11.1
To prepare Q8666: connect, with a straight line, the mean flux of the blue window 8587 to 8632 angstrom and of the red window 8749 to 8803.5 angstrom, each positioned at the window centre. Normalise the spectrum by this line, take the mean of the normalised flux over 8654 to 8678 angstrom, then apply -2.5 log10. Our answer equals 0.13 mag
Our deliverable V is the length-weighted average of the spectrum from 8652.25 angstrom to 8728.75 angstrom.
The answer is 10.8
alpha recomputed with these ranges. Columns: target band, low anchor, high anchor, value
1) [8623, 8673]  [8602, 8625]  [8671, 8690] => 1.3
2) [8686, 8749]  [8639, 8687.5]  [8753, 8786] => -1.2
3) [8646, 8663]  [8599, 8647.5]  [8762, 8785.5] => 0.3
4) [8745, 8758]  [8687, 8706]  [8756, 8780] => 0.0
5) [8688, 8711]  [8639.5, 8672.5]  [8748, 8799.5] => -0.6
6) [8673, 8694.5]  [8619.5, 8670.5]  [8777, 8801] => 0.1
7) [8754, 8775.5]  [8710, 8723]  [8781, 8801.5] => 0.1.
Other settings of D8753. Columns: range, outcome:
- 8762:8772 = 11.3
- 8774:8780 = 11.2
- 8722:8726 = 11.4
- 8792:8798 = 11.2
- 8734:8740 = 11.3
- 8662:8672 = 8.63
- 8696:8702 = 11.2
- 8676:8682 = 11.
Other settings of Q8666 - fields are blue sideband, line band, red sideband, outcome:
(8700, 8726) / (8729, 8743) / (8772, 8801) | 0.00 mag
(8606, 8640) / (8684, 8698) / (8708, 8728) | 0.04 mag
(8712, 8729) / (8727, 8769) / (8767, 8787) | 0.00 mag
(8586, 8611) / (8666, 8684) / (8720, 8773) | 0.11 mag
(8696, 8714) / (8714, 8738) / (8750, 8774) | 0.00 mag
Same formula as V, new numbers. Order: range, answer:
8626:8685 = 10.9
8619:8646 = 11.5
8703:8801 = 11.2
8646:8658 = 11.4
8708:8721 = 11.2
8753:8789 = 11.2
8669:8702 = 10.9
